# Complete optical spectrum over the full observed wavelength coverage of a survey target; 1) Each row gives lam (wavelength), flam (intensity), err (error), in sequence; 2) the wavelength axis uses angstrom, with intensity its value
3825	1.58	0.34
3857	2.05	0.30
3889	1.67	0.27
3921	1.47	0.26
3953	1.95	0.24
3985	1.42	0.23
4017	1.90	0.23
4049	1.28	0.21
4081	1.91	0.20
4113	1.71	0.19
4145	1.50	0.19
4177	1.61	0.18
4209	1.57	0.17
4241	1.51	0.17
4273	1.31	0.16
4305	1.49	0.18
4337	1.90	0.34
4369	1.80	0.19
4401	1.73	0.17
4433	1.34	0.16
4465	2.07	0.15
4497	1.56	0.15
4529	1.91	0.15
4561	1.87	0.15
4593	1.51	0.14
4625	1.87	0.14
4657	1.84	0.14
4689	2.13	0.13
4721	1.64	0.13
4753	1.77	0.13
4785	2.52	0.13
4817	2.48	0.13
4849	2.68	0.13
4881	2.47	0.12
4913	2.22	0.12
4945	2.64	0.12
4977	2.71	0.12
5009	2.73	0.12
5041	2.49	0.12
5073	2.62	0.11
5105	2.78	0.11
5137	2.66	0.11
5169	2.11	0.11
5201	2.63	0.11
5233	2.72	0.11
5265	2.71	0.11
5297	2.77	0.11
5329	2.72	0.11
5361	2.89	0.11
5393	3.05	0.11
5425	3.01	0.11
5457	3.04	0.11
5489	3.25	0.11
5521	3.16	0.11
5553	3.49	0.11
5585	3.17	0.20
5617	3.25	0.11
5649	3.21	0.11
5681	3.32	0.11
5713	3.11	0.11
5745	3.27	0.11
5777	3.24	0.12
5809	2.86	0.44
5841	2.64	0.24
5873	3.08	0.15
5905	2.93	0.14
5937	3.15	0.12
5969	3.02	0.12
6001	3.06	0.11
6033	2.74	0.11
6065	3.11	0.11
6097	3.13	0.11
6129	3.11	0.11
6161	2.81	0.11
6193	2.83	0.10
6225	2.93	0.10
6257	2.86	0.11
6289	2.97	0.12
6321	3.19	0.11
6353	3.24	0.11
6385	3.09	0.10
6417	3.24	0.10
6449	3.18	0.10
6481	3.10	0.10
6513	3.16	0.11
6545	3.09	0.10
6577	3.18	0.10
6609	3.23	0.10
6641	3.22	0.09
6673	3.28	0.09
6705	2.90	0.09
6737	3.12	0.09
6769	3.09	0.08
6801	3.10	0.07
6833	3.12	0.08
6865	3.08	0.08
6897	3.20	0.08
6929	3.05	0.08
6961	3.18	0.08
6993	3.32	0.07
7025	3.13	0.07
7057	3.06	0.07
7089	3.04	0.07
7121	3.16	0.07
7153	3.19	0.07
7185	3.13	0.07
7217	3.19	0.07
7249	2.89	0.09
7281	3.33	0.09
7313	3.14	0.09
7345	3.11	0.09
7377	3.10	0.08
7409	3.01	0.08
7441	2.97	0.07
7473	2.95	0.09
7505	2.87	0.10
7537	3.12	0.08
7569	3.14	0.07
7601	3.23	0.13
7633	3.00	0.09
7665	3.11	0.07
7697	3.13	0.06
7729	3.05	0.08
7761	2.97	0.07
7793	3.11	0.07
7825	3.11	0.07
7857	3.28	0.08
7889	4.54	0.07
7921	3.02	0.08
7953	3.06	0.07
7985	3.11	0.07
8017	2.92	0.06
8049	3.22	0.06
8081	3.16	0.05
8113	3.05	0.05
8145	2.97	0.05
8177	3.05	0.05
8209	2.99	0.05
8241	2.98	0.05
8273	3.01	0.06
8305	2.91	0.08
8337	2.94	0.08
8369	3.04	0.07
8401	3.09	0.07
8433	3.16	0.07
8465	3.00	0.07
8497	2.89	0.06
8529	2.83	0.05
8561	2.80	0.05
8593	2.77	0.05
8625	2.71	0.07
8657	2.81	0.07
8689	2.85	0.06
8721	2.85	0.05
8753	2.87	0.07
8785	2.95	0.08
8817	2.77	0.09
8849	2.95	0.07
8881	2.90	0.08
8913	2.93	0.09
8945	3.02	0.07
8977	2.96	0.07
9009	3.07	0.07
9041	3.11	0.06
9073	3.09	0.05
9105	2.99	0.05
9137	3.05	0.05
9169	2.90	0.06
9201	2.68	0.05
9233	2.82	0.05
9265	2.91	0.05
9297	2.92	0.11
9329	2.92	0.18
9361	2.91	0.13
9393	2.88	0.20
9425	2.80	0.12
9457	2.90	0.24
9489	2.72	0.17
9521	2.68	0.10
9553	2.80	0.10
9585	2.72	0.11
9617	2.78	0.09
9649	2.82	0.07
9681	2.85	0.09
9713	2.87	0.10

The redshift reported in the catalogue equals 0.200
